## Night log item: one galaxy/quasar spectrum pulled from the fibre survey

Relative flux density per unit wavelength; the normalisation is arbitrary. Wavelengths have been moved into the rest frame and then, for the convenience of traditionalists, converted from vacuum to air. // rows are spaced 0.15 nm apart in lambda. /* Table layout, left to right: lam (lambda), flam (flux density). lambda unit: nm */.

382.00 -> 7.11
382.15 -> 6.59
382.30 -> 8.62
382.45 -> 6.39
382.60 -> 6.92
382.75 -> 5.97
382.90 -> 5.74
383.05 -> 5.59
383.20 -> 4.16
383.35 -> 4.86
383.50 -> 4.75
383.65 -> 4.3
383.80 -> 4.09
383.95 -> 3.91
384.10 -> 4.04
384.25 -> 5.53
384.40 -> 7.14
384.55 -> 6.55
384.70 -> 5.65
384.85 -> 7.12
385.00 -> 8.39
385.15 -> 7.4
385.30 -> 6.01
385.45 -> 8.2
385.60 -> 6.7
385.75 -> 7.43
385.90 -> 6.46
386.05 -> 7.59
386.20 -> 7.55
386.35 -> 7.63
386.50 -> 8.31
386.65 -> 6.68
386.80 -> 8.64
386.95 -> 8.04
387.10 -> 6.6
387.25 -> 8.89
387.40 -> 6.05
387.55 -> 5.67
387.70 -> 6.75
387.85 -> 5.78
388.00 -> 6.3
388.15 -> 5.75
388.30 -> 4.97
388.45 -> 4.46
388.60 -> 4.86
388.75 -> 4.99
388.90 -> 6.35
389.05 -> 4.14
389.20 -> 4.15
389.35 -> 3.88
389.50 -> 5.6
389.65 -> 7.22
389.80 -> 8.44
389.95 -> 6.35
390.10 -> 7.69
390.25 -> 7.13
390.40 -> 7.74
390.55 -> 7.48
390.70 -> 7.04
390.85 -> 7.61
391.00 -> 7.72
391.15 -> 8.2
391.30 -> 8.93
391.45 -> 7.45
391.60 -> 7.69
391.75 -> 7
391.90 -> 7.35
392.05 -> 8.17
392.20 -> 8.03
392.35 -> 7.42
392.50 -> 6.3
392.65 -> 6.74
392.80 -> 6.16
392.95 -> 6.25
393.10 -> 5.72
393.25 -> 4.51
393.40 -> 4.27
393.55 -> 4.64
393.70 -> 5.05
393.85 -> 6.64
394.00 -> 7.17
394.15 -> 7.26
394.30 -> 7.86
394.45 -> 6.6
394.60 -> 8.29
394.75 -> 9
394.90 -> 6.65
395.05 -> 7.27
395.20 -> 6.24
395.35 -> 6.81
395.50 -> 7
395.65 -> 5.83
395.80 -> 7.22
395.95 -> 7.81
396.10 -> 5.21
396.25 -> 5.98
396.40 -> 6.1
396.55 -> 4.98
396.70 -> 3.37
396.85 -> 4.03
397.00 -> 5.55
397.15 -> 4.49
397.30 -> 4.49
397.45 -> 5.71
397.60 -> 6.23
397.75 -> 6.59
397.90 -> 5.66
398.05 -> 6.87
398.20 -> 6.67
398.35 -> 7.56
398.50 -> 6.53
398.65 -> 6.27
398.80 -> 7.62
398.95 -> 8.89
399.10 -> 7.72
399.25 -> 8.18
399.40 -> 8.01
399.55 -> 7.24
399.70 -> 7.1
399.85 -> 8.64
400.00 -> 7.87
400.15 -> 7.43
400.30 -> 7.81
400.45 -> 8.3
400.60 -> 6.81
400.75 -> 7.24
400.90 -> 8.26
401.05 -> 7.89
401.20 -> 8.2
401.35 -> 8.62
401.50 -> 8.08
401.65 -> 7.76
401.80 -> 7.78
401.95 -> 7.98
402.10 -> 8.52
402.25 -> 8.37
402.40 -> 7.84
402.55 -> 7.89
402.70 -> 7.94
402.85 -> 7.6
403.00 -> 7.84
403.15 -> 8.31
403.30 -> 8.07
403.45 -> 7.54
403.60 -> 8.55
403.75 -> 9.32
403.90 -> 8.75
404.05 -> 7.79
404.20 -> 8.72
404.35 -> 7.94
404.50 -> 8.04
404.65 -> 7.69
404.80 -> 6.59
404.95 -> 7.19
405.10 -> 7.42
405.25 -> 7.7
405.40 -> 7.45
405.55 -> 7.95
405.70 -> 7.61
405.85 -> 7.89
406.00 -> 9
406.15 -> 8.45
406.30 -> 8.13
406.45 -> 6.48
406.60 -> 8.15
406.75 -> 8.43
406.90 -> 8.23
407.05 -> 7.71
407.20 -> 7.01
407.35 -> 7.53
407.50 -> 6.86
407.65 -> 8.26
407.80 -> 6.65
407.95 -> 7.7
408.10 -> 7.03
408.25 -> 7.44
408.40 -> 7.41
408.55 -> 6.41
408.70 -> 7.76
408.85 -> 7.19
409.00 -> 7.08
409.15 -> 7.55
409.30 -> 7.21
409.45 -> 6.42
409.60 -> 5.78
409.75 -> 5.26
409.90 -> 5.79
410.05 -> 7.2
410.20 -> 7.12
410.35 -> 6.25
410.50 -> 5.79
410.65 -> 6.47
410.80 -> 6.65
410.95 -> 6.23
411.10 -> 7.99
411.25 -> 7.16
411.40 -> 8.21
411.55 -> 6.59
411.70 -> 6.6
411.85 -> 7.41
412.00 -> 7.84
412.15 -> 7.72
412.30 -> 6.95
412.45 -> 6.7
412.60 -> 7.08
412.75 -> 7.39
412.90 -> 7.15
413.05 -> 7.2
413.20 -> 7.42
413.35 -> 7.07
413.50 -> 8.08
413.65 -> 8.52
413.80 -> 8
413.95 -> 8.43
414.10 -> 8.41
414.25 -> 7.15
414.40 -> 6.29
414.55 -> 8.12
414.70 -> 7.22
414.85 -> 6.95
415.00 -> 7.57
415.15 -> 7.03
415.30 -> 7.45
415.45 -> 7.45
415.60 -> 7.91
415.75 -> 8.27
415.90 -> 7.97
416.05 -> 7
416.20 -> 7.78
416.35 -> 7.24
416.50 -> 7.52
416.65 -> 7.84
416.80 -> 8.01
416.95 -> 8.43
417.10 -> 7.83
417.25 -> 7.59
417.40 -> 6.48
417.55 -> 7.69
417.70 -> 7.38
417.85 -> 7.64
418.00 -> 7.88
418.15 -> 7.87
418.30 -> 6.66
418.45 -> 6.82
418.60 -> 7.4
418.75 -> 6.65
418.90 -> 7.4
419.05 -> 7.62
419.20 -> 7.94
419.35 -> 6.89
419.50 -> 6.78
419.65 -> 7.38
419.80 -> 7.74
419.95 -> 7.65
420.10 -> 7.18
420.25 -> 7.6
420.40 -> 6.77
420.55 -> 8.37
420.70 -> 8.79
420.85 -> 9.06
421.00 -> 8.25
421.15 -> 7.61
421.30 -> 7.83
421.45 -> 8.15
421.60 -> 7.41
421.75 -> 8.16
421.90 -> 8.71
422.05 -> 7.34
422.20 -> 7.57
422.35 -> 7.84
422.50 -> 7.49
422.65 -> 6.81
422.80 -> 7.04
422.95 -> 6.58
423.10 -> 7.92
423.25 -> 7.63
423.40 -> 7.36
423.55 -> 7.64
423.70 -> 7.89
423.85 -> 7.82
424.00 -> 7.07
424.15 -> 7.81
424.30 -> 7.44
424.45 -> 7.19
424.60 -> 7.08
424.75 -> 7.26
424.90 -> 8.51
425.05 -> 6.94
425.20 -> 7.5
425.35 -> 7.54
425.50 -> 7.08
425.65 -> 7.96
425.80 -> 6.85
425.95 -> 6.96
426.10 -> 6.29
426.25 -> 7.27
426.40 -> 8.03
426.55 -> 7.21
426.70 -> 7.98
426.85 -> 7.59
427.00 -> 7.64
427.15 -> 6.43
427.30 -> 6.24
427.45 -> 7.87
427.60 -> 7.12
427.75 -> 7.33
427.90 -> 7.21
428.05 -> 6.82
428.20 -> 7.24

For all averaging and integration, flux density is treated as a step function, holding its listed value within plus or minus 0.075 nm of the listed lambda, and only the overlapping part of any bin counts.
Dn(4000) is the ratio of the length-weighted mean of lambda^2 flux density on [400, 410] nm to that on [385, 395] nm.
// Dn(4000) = 1.22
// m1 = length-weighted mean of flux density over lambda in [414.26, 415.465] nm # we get 7.24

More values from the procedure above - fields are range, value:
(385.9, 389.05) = 6.53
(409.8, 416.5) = 7.29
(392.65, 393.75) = 5.34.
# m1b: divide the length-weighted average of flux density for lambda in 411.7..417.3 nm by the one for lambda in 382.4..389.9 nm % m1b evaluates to 1.2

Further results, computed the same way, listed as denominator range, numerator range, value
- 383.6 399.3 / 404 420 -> 1.13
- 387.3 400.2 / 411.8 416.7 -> 1.15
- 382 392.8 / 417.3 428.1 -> 1.14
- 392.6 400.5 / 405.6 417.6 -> 1.12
